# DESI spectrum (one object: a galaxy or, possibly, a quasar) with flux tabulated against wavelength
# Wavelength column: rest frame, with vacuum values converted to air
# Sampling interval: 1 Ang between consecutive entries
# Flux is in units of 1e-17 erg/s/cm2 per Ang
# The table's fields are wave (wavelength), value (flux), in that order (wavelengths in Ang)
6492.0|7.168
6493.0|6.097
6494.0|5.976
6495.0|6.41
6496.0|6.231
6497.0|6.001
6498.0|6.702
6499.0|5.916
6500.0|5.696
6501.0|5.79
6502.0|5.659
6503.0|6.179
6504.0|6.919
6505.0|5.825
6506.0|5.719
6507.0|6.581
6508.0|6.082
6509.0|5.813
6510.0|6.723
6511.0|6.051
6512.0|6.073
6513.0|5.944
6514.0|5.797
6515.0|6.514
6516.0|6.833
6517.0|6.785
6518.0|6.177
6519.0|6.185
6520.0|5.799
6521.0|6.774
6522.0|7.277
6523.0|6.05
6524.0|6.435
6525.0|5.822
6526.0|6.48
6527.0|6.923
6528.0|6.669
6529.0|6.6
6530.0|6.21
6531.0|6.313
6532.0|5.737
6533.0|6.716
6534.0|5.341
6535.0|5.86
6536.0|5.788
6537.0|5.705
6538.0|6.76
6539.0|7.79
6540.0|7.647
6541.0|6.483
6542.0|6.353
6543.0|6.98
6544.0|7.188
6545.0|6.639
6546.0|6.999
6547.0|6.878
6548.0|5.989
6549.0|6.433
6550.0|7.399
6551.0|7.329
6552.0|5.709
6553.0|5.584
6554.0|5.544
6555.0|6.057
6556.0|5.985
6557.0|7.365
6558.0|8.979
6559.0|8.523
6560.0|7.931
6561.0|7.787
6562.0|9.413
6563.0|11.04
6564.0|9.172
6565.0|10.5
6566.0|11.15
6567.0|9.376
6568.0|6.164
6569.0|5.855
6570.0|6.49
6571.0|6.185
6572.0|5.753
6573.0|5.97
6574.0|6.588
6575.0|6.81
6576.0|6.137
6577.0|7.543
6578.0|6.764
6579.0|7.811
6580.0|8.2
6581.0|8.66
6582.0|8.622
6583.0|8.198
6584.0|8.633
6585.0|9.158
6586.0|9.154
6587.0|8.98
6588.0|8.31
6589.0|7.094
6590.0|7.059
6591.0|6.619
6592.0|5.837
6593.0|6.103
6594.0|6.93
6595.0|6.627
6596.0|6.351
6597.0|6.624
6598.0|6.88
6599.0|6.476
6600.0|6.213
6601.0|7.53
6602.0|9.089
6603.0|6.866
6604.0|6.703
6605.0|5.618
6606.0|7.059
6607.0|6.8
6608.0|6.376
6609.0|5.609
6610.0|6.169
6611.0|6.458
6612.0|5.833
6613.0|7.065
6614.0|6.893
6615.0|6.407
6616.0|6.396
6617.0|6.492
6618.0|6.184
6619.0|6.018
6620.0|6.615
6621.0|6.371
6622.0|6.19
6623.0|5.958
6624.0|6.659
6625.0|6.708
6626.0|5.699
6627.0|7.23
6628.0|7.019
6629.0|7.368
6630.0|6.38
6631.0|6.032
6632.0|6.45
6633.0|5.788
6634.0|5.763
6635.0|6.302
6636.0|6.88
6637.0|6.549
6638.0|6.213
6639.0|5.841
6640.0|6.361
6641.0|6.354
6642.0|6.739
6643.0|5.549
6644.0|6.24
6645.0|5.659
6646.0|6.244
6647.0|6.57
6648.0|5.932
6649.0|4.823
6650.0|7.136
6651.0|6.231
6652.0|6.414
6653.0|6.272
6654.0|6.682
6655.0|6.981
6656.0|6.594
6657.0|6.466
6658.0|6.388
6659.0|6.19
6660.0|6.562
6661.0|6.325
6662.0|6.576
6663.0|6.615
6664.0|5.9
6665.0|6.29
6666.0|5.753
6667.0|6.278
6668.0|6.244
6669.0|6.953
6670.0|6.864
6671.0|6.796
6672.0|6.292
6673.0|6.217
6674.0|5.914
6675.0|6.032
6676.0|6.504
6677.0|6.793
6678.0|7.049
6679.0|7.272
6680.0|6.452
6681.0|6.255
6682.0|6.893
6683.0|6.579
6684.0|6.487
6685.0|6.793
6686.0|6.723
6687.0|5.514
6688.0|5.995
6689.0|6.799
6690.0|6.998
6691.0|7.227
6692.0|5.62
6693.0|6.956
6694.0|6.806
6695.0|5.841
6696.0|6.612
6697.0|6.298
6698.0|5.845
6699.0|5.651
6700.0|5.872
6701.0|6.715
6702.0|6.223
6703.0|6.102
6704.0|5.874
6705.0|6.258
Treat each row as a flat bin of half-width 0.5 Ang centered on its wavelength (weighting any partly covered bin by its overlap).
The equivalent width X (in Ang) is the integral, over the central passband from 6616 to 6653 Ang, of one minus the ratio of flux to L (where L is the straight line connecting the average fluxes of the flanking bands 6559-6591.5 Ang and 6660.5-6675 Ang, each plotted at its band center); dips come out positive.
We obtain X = 3.2 Ang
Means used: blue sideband 7.92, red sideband 6.35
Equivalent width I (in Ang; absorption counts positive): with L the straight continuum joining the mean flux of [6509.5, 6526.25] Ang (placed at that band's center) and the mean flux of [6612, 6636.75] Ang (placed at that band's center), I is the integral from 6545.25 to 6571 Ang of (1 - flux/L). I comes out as -4.7 Ang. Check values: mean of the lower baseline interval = 6.33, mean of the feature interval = 7.55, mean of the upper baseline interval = 6.44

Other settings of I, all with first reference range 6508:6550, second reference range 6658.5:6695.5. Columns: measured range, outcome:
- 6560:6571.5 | -3.57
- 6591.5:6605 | -0.61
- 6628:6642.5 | 0.18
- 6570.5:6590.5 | -3.52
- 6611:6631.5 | -0.06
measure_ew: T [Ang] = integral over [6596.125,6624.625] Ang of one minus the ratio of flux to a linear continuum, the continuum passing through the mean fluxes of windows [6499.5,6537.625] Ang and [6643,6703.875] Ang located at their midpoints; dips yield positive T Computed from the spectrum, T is -1.1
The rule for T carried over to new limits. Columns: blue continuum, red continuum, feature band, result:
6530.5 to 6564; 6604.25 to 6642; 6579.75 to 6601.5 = -2.70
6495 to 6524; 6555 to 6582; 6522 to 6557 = 2.74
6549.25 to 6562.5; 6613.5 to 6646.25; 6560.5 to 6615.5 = -4.07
